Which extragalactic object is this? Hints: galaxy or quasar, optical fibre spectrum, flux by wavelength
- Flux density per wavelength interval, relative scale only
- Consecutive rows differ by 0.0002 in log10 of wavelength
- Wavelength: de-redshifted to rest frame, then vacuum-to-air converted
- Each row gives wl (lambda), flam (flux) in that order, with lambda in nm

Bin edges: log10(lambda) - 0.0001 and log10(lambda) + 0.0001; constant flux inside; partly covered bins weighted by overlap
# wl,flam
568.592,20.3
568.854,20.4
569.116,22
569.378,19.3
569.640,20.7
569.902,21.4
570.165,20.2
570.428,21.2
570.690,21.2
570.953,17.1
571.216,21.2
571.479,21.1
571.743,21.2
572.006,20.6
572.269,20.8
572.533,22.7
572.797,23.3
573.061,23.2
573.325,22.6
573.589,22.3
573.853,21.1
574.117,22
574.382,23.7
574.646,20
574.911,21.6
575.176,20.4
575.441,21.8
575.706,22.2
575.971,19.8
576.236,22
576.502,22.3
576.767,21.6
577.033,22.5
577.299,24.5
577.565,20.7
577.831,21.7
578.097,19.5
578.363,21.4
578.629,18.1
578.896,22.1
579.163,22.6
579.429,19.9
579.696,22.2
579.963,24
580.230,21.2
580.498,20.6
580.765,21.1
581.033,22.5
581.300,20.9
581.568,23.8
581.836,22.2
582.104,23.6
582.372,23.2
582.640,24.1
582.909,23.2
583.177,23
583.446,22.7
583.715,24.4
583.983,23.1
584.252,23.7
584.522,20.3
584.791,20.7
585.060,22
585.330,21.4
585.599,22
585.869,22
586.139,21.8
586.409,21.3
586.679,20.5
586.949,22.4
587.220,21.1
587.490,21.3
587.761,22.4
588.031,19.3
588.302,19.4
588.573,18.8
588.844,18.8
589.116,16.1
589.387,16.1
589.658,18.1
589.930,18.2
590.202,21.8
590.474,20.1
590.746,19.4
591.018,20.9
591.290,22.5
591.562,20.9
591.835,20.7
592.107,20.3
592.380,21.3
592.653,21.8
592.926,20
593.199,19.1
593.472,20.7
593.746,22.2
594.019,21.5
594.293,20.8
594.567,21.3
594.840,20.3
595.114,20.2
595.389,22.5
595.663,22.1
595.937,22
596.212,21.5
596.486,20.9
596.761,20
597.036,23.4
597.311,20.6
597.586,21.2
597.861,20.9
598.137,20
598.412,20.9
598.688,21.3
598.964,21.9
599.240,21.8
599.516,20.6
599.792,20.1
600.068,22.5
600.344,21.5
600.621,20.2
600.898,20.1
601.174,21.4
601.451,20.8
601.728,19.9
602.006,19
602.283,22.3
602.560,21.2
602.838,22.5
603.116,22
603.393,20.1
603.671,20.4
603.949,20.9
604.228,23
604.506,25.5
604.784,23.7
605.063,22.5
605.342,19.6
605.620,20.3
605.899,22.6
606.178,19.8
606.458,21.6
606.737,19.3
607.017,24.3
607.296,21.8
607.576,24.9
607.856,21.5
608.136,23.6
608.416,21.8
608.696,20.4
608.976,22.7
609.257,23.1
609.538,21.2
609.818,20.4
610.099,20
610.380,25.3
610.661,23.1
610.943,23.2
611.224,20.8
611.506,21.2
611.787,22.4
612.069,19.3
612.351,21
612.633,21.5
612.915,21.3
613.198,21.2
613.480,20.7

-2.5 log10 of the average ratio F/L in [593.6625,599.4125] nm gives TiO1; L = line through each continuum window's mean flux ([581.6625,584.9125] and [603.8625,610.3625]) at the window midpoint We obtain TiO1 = 0.05 mag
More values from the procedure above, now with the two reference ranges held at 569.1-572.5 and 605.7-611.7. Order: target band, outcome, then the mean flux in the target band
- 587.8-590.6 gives 0.14 mag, 18.8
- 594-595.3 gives 0.04 mag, 20.8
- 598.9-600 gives 0.03 mag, 21.1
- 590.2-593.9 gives 0.03 mag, 20.8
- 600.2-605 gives 0.02 mag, 21.5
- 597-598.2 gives 0.03 mag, 21.1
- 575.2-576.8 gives -0.04 mag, 21.5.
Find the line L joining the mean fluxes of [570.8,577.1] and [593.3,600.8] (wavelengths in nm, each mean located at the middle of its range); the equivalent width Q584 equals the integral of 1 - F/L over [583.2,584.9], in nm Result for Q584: -0.09 nm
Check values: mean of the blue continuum 21.5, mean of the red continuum 21.2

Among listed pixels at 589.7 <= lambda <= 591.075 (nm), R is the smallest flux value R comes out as 18.2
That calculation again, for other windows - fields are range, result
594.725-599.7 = 20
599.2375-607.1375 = 19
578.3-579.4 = 18.1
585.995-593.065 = 16.1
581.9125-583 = 23.2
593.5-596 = 20.2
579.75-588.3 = 19.3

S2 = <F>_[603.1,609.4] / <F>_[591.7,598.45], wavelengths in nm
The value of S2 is 1.04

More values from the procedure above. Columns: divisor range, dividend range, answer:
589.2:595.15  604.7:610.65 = 1.08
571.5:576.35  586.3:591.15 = 0.91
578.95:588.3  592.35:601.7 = 0.96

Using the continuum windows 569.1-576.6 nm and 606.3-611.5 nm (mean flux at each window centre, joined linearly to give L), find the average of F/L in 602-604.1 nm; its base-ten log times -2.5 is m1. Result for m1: 0.04 mag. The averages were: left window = 21.3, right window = 22.1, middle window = 21.2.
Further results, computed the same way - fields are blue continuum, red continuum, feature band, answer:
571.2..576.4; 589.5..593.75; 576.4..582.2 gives -0.02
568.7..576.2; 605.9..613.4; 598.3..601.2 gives 0.03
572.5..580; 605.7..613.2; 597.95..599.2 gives 0.04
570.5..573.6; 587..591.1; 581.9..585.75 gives -0.13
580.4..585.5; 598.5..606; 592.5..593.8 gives 0.06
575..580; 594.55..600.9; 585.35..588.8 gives 0.02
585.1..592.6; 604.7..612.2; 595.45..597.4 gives -0.03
